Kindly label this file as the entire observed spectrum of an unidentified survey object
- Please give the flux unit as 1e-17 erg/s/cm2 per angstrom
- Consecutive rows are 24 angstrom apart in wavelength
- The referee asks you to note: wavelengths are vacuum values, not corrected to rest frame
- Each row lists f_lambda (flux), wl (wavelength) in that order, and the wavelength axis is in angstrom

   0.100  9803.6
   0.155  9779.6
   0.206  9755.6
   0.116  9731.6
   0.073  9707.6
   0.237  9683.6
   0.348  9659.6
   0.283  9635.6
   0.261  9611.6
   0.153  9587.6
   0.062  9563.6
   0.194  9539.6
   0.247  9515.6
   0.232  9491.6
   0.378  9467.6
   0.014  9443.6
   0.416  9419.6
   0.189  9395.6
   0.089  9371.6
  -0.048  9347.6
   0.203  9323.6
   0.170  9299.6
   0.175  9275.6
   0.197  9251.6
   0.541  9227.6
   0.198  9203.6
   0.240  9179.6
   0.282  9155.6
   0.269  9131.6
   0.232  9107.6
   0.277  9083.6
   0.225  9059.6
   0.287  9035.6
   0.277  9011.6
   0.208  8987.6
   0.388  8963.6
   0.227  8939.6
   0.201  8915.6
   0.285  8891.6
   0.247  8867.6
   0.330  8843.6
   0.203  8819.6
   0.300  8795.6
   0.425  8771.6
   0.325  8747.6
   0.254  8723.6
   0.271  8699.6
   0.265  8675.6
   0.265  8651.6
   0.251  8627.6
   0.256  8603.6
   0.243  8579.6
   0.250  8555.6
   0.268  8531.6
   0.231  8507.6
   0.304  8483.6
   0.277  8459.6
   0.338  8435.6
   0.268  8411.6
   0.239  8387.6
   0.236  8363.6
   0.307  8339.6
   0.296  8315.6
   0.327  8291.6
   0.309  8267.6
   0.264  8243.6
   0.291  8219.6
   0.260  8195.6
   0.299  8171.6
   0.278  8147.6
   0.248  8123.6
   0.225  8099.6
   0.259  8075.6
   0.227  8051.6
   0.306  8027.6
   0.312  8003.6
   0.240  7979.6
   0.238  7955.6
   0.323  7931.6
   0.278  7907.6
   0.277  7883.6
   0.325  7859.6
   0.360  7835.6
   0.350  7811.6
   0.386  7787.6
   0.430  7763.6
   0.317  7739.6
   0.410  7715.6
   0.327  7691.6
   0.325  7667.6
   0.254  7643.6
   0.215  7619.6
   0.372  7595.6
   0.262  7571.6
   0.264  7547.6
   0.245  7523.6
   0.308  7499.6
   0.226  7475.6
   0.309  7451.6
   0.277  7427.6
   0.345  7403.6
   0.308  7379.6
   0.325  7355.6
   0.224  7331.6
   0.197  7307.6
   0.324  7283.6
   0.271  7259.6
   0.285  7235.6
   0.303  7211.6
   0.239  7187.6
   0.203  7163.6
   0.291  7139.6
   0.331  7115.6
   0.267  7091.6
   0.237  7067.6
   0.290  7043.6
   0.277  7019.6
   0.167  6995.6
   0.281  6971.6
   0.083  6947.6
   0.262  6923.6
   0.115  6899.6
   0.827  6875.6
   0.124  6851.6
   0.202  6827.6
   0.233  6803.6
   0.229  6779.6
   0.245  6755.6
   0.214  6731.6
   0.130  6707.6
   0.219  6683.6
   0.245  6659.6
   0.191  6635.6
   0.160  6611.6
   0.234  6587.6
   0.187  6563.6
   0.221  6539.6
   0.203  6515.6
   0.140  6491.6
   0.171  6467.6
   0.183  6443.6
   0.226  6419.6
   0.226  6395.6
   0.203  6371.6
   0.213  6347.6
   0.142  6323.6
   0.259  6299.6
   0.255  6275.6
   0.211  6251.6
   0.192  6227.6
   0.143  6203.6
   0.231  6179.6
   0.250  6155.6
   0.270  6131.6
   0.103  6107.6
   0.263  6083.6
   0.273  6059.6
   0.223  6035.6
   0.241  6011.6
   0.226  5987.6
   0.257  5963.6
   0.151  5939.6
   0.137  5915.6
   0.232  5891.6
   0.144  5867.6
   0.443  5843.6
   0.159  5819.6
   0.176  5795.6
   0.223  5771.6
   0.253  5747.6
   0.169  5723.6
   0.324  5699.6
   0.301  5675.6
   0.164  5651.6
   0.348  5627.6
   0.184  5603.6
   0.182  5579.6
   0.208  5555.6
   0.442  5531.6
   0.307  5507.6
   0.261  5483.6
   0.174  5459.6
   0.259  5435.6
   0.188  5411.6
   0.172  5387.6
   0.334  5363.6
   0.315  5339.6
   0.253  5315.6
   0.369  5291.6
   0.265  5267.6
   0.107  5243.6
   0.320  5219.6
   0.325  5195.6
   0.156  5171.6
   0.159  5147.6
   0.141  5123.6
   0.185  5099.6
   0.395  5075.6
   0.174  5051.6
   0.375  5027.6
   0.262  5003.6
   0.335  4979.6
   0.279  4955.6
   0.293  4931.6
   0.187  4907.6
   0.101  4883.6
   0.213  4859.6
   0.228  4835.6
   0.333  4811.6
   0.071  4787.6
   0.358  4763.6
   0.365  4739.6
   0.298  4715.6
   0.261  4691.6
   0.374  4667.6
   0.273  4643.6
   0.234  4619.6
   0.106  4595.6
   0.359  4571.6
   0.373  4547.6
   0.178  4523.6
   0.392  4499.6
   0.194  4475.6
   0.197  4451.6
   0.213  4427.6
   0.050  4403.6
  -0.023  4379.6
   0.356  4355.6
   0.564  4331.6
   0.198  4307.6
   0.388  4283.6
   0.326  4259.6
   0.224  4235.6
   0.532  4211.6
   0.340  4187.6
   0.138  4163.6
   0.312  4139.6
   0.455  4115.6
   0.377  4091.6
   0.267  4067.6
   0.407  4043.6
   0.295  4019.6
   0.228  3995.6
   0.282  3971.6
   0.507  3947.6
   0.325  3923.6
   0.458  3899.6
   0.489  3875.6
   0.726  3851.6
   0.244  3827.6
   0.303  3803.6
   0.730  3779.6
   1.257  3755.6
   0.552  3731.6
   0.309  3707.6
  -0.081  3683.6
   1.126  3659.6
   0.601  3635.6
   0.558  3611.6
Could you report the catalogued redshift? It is 0.84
